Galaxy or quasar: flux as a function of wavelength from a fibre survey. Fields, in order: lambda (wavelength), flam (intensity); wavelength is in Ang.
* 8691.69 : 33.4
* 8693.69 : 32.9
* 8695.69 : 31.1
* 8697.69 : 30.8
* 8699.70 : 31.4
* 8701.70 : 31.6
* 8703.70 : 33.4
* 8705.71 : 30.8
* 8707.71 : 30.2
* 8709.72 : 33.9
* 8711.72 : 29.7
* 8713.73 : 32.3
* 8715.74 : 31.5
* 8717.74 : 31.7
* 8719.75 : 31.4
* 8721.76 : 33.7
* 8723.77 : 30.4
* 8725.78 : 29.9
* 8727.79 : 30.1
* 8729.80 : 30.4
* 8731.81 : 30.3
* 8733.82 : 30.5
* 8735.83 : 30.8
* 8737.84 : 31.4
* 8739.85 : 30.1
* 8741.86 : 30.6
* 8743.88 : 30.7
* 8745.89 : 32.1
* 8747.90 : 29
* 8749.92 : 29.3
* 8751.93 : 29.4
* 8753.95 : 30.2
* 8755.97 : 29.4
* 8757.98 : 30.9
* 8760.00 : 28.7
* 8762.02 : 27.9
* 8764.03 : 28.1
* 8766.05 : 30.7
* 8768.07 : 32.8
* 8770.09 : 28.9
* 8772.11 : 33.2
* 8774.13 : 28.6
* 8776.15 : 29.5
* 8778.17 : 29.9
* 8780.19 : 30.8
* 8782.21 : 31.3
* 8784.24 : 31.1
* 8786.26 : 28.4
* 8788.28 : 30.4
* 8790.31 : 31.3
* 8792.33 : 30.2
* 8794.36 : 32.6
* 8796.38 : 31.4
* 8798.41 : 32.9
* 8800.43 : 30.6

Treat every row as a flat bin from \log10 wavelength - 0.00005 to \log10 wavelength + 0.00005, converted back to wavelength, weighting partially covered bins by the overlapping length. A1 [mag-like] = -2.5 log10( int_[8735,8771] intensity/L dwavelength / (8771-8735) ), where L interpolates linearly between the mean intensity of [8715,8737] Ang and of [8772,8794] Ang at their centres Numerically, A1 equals 0.02 mag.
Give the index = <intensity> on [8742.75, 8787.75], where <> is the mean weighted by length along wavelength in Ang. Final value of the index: 30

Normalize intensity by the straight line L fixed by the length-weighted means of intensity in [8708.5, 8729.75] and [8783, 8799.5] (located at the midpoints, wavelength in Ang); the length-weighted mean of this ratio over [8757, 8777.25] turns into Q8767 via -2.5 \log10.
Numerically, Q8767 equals 0.04 mag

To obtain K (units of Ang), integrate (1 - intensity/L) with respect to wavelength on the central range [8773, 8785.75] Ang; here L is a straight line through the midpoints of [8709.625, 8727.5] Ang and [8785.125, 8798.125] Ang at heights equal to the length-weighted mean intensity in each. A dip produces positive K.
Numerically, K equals 0.3 Ang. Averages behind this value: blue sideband 31.4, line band 30.2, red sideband 30.8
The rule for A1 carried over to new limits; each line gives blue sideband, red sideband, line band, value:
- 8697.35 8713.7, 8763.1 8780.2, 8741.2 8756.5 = 0.02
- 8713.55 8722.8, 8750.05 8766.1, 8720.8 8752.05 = 0.01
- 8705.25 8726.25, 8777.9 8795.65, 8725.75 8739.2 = 0.03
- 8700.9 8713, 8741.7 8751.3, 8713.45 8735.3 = 0.00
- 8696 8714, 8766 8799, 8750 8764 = 0.06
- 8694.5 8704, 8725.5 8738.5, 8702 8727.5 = -0.02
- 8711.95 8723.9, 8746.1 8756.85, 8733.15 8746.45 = -0.02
